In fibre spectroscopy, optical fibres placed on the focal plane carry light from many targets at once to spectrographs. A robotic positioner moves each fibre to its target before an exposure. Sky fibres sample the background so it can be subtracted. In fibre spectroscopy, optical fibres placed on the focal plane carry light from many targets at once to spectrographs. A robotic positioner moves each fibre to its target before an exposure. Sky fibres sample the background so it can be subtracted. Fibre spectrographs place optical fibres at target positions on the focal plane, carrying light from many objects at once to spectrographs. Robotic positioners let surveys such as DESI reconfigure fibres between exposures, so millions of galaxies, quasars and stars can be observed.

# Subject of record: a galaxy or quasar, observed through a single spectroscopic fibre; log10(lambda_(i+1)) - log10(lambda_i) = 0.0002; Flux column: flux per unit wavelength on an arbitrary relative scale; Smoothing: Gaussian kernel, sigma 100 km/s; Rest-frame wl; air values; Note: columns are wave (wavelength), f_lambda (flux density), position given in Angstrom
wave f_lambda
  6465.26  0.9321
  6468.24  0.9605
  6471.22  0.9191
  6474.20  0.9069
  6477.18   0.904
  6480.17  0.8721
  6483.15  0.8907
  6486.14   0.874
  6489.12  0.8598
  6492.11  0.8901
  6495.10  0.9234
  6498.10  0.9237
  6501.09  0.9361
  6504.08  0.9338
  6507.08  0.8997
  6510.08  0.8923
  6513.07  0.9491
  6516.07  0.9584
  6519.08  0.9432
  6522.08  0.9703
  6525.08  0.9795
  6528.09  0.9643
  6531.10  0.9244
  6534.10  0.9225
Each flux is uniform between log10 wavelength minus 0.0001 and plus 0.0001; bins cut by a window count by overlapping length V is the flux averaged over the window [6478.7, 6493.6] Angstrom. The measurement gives 0.878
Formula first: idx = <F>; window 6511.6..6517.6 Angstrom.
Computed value 0.952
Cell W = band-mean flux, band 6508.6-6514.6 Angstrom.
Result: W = 0.922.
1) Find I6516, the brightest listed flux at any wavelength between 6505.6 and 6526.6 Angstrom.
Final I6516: 0.9795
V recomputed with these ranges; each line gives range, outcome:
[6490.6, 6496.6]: 0.906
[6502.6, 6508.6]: 0.916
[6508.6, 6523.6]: 0.943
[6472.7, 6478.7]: 0.905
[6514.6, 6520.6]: 0.95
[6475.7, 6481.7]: 0.888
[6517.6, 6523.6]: 0.958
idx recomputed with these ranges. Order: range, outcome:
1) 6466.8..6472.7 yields 0.94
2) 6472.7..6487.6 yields 0.889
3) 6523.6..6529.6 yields 0.971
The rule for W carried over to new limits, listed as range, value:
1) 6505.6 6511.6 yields 0.897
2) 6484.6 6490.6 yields 0.868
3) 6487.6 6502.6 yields 0.907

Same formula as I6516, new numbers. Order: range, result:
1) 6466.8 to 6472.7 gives 0.9605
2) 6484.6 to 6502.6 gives 0.9361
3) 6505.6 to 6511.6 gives 0.8997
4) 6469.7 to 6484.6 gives 0.9191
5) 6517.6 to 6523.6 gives 0.9703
